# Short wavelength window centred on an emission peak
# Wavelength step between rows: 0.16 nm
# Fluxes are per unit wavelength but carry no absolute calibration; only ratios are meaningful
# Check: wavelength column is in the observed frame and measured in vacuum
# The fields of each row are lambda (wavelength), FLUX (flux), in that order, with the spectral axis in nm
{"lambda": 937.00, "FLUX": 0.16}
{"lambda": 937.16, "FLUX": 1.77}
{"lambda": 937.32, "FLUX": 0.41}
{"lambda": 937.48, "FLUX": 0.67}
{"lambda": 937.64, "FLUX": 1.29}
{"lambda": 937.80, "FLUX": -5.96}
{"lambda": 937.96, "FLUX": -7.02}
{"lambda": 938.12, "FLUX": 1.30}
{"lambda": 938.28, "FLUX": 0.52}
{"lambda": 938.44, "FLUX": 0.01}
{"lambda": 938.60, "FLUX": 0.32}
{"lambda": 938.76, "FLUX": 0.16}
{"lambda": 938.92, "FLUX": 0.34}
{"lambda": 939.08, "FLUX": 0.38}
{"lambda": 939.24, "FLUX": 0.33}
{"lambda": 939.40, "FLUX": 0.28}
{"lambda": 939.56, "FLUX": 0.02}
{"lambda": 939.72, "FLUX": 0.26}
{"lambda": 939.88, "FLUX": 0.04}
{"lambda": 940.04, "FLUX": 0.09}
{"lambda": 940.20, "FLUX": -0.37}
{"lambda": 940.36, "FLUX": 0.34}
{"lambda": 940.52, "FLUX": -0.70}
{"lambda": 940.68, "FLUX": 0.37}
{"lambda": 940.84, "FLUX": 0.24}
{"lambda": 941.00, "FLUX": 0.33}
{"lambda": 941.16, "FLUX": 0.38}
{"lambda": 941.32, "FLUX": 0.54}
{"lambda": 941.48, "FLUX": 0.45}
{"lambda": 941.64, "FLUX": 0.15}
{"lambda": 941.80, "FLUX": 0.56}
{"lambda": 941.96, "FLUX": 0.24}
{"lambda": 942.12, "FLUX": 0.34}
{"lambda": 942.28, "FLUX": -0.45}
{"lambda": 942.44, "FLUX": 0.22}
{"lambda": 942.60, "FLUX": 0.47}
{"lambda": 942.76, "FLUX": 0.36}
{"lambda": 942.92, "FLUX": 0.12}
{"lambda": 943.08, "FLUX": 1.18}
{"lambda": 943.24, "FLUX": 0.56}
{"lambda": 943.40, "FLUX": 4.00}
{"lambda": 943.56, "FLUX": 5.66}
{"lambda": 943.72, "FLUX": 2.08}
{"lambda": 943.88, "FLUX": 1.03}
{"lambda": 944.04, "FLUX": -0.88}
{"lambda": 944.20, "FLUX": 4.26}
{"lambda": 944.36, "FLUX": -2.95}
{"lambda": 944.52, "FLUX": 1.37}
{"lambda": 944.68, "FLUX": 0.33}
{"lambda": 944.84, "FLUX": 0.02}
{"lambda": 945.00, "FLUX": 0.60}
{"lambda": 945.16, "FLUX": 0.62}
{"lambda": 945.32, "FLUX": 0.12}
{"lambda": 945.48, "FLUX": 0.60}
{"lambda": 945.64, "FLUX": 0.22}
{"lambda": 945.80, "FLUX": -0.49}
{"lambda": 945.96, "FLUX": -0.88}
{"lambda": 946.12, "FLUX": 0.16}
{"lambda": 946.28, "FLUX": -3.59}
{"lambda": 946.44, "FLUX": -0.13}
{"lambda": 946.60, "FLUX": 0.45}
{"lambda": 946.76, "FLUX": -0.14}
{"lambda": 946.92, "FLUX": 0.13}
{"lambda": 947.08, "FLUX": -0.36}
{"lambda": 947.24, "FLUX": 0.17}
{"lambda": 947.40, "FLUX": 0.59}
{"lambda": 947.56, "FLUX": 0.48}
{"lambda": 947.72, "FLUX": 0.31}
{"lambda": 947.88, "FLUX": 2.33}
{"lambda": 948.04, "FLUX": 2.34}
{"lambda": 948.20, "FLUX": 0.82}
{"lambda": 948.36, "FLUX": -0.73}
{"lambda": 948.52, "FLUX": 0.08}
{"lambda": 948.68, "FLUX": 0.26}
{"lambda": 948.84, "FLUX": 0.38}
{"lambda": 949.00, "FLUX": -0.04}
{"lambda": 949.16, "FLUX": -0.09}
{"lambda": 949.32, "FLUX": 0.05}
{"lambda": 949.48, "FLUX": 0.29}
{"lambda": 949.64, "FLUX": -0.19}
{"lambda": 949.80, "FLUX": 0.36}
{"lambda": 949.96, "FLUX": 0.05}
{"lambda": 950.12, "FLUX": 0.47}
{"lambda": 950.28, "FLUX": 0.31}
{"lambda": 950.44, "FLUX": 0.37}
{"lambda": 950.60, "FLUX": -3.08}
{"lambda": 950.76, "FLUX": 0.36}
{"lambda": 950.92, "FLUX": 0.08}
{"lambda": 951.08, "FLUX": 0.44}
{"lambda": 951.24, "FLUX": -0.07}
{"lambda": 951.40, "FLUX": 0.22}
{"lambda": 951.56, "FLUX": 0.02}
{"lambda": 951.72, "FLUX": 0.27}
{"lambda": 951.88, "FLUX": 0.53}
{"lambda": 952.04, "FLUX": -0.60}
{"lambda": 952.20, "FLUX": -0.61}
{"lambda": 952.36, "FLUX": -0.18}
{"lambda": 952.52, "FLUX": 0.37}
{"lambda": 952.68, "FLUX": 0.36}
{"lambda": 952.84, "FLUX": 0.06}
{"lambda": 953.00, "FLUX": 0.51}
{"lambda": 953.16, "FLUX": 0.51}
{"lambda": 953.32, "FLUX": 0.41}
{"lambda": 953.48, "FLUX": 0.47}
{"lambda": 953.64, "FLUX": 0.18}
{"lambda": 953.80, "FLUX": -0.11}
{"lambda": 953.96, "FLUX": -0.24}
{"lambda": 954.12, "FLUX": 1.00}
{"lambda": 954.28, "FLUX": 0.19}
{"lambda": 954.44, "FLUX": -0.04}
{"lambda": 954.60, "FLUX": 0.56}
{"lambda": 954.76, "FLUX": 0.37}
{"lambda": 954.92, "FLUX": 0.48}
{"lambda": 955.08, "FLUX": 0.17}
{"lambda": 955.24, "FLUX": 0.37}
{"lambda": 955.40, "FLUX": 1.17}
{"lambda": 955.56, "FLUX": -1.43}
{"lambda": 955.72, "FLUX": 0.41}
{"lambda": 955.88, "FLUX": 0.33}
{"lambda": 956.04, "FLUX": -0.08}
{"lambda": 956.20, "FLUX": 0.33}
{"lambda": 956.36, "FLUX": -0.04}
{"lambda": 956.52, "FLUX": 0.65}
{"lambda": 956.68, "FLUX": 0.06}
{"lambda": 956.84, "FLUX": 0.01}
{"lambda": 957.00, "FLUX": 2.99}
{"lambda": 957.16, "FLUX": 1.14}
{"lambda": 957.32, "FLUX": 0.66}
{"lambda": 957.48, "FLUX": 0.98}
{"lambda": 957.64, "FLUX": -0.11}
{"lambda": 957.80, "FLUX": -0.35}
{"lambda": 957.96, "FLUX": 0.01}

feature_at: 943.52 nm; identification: H-alpha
